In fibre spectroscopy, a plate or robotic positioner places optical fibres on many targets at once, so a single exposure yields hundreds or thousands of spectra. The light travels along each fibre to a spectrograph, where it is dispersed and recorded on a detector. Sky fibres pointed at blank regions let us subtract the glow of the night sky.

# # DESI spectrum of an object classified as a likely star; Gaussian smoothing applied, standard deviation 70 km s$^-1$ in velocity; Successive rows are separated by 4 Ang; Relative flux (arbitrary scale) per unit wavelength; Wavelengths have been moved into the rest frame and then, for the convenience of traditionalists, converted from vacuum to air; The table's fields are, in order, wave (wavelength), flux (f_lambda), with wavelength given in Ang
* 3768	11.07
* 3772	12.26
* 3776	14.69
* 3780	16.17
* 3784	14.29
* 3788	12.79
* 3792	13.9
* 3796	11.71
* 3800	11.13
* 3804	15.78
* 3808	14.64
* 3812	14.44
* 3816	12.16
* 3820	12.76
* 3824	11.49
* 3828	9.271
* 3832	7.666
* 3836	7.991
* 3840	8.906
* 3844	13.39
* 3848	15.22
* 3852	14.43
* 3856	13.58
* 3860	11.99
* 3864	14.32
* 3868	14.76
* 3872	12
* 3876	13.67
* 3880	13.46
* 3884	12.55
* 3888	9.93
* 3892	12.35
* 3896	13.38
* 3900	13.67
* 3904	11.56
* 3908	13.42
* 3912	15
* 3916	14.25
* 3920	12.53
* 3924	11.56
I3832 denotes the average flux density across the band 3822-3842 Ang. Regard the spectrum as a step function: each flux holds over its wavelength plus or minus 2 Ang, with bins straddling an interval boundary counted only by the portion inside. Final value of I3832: 9.06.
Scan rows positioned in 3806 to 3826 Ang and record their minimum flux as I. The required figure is 11.49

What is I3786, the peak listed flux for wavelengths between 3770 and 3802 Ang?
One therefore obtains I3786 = 16.17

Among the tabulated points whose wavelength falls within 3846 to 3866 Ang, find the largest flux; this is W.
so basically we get 15.22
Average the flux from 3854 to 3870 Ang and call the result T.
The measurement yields 13.7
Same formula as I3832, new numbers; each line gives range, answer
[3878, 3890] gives 12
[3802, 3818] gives 14.3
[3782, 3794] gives 13.7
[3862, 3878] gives 13.7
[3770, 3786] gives 14.4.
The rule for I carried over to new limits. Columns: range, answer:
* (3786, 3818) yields 11.13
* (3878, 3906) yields 9.93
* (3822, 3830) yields 9.271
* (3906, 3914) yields 13.42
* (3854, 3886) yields 11.99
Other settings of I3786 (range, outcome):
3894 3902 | 13.67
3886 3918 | 15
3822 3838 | 11.49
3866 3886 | 14.76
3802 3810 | 15.78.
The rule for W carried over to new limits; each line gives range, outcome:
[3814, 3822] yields 12.76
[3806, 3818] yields 14.64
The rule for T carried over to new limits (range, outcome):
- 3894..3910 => 13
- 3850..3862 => 13.3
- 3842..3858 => 14.2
